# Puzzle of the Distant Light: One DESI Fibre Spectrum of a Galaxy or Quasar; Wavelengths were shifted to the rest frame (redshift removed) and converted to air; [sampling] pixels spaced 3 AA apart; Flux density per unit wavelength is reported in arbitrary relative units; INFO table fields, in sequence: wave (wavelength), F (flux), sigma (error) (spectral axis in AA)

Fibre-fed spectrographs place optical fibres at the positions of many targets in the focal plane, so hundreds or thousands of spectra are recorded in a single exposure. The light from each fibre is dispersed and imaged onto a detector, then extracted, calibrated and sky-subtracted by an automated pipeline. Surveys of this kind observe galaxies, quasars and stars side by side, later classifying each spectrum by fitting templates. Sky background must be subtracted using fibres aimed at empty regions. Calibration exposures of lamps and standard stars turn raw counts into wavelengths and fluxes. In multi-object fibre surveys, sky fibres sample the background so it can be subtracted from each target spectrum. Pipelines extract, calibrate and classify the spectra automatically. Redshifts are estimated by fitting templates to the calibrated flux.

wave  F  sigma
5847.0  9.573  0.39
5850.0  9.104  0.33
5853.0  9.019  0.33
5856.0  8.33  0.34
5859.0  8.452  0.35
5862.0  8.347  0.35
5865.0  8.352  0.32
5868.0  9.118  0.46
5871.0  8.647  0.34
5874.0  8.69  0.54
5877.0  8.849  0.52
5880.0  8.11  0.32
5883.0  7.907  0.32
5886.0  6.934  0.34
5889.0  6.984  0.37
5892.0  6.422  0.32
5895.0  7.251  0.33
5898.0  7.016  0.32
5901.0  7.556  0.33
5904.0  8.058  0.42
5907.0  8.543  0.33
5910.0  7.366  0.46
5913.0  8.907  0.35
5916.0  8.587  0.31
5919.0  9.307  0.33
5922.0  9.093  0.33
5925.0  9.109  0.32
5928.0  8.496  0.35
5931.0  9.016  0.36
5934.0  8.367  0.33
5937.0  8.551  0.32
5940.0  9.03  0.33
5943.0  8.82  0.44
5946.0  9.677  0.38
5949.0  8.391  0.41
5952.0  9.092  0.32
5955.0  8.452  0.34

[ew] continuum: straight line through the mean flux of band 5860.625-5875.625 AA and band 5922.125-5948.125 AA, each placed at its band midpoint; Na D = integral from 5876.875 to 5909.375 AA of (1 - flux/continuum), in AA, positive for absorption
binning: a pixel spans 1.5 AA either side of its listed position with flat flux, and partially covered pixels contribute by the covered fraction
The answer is 4.4 AA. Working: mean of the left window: 8.63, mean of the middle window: 7.54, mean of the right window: 8.88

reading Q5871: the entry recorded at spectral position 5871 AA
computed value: 8.647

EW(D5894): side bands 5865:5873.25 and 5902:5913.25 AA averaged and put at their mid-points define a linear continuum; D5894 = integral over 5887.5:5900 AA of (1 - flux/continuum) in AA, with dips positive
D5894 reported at 2.1 AA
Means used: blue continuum 8.77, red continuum 8.11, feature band 6.94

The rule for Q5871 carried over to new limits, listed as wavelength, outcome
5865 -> 8.352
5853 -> 9.019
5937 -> 8.551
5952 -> 9.092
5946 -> 9.677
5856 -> 8.33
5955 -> 8.452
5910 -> 7.366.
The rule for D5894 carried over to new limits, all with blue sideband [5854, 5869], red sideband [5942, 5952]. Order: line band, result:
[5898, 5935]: 1.46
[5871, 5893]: 2.12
